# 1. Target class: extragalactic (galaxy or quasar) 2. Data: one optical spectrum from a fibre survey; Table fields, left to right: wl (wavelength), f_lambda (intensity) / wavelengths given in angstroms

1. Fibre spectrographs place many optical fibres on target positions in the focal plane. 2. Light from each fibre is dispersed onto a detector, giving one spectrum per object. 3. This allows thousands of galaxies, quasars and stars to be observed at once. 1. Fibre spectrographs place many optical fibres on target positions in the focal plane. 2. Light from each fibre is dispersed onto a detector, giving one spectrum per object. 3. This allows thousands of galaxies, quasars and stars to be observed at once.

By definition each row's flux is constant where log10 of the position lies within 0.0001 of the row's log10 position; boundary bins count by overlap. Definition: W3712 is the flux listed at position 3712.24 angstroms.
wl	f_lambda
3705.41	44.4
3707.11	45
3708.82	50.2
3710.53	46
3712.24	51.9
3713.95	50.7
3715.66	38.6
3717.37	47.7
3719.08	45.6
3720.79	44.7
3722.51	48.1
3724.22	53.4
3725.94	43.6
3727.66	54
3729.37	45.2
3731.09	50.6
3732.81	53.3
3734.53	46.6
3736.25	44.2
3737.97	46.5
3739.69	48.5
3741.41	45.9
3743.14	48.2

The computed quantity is 51.9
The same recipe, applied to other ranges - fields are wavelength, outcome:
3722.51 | 48.1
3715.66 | 38.6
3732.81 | 53.3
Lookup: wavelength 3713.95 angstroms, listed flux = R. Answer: 50.7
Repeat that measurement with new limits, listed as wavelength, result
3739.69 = 48.5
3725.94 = 43.6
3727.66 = 54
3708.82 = 50.2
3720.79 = 44.7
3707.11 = 45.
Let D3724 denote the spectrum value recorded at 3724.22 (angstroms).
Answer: 53.4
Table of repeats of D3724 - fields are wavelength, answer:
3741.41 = 45.9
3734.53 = 46.6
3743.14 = 48.2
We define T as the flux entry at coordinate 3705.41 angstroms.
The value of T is 44.4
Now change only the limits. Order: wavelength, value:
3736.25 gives 44.2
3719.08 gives 45.6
